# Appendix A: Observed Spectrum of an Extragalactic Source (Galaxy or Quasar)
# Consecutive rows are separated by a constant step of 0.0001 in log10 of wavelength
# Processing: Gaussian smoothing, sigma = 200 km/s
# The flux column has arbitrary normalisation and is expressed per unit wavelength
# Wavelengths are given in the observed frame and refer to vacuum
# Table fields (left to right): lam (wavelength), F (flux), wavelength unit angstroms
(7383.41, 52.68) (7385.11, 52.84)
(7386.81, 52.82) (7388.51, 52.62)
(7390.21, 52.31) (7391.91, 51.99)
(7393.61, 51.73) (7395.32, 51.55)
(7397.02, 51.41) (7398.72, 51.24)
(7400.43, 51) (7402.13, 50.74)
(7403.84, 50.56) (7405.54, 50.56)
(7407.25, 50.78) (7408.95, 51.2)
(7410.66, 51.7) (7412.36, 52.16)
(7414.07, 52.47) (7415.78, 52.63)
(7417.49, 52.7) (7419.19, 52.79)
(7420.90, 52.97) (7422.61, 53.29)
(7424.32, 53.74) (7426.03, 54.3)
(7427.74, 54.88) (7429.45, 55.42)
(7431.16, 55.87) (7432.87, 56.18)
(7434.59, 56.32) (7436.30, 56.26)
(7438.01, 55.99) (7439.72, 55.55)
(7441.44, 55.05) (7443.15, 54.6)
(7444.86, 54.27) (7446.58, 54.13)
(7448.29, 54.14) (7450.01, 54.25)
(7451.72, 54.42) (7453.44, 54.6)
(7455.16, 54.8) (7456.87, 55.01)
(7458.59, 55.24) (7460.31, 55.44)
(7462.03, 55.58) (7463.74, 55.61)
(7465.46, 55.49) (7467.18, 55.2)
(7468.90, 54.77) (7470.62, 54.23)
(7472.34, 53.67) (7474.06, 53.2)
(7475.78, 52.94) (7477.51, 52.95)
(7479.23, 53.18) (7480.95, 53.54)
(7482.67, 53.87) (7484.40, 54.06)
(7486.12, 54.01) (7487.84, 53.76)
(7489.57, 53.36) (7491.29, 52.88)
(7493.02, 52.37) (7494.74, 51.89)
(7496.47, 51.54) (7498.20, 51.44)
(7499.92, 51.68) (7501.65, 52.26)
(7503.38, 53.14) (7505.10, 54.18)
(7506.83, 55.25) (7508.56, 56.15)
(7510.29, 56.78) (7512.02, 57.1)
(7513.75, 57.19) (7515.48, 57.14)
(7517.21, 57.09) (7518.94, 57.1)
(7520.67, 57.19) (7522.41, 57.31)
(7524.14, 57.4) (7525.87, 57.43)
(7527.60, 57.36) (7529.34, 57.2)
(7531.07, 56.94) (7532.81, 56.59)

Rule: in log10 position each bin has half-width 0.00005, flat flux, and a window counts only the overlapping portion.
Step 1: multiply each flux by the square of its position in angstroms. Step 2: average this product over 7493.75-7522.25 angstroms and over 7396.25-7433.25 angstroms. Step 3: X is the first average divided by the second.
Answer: 1.1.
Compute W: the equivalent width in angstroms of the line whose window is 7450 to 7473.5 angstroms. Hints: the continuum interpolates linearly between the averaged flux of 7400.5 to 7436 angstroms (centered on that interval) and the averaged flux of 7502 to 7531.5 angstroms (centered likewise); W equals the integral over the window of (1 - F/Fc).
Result -0.1 angstroms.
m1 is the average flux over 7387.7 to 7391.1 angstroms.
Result 52.5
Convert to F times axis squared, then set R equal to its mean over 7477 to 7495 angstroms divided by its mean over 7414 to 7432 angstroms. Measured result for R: 1.0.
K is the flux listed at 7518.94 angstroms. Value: 57.1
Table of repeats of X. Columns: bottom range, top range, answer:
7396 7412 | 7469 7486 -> 1.07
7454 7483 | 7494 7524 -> 1.02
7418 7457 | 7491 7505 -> 0.97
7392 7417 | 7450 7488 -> 1.08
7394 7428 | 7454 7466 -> 1.08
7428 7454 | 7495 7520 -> 1.01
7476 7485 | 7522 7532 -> 1.09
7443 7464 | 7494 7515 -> 1.00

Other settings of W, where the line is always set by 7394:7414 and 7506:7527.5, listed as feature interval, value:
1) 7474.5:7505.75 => 1.49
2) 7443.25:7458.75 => -0.26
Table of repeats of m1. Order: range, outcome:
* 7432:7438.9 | 56.2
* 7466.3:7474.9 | 54.2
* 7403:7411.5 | 51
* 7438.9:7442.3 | 55.2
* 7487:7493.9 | 53.1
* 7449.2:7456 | 54.5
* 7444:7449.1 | 54.2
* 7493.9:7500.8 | 51.6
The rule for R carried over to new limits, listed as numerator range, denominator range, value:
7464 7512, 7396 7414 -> 1.07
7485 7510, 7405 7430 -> 1.03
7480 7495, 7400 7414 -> 1.07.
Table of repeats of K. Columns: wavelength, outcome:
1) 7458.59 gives 55.24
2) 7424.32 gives 53.74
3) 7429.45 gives 55.42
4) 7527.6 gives 57.36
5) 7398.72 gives 51.24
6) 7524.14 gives 57.4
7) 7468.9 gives 54.77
